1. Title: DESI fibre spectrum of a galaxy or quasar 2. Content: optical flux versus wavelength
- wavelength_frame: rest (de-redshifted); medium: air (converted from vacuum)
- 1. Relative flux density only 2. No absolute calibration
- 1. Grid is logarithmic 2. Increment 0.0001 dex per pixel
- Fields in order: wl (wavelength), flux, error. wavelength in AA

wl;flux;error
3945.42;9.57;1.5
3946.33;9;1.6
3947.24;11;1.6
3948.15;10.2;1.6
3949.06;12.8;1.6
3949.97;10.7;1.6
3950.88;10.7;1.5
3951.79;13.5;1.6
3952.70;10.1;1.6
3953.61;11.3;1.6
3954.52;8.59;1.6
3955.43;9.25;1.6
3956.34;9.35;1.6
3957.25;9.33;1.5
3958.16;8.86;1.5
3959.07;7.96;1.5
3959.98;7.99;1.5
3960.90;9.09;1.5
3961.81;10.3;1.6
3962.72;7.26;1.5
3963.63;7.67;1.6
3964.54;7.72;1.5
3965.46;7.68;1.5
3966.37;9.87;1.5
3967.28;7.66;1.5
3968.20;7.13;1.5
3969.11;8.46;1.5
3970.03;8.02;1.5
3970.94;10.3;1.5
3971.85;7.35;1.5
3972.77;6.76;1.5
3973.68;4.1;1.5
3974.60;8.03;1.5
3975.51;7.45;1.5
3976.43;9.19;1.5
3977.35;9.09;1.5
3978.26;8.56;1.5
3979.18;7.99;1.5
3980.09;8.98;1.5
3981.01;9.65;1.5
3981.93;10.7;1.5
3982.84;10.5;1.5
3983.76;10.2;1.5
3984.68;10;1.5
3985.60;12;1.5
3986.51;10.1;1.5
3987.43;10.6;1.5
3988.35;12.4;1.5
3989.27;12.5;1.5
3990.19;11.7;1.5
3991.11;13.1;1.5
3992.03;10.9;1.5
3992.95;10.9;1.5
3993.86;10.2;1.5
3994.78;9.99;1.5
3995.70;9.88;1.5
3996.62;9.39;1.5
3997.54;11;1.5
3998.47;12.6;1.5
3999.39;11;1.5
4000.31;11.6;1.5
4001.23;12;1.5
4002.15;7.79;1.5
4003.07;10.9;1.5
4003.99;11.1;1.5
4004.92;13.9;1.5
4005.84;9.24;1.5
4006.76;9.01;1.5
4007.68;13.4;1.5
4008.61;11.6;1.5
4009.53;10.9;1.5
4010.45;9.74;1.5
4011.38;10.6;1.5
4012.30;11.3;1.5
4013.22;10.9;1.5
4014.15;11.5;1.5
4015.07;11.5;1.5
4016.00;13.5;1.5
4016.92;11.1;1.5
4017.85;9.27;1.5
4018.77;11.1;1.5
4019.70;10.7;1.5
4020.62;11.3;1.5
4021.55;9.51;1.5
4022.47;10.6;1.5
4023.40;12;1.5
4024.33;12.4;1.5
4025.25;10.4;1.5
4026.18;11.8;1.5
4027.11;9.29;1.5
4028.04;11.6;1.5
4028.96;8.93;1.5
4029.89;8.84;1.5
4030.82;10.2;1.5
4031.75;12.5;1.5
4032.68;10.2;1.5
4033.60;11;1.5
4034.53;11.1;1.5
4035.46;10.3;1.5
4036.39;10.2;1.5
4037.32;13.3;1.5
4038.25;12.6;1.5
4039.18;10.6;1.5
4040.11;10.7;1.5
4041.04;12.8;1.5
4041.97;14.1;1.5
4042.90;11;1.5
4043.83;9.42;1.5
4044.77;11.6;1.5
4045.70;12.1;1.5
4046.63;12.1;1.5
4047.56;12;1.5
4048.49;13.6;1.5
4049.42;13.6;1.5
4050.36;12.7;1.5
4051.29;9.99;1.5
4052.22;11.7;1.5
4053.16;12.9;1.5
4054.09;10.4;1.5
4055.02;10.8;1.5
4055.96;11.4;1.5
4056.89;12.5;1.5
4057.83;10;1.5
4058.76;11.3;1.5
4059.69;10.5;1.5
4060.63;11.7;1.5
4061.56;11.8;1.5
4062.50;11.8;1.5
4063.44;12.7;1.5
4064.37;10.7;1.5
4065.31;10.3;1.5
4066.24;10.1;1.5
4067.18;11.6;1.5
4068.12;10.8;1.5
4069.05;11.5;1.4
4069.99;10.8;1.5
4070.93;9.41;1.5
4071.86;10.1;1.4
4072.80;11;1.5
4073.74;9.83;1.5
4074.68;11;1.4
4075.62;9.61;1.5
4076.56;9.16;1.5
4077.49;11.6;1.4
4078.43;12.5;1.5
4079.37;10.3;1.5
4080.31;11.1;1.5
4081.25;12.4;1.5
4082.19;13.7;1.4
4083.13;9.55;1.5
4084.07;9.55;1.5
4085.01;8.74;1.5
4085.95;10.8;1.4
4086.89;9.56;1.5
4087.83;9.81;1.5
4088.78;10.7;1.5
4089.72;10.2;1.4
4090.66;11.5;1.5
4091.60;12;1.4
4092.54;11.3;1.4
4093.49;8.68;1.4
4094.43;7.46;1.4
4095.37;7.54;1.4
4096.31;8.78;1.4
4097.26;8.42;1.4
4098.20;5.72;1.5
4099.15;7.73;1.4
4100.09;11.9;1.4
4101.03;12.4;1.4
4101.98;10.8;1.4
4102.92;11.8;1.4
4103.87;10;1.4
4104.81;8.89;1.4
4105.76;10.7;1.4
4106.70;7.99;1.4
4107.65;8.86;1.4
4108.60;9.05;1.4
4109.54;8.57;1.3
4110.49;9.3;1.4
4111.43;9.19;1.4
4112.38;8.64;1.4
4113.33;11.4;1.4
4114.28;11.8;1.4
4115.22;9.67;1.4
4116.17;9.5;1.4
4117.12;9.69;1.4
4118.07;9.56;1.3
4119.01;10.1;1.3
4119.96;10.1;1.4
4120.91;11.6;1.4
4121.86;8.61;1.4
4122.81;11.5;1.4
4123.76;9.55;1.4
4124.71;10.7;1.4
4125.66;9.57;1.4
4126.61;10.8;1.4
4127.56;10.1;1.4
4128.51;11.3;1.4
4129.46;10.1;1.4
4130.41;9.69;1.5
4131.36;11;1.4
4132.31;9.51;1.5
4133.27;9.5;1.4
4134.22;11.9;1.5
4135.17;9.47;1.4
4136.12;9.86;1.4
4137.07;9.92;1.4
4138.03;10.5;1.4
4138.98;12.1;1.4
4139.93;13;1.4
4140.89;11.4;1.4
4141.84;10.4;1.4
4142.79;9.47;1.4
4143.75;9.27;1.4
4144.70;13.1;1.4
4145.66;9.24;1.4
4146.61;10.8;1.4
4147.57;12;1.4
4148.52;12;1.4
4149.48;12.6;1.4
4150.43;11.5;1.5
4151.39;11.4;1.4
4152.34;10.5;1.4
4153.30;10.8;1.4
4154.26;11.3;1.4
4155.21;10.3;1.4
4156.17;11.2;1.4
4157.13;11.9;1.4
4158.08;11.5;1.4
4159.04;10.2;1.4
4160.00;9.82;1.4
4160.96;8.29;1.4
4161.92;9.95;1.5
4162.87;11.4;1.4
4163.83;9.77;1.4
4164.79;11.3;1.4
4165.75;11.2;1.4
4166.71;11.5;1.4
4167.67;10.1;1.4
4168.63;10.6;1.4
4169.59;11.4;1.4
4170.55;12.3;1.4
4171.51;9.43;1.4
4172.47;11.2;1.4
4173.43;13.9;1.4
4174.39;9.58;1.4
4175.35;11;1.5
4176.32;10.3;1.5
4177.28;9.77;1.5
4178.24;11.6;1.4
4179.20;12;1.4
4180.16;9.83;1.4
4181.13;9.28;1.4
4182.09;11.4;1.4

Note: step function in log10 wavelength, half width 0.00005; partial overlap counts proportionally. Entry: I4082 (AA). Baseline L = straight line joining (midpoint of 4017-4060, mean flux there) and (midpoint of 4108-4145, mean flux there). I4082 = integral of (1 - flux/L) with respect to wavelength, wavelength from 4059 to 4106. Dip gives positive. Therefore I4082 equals 1.5 AA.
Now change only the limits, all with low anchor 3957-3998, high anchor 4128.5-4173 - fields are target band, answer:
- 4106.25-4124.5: 1.3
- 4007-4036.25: -3.7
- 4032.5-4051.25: -3.6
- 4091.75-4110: 1.8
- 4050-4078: -2.6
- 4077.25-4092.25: -1.0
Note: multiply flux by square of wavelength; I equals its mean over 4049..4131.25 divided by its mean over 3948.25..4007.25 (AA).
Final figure 1.13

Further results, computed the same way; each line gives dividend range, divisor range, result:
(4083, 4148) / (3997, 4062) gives 0.93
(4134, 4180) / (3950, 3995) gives 1.27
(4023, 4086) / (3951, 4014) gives 1.17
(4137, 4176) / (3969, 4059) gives 1.09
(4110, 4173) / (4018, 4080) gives 0.99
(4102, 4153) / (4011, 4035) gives 1.00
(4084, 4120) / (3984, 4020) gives 0.92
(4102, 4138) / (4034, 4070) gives 0.90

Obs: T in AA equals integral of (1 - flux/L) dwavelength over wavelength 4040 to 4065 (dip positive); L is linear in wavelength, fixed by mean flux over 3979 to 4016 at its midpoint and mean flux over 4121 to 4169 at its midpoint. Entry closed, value -2.1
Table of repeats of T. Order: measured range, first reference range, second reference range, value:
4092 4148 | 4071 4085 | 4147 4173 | 4.16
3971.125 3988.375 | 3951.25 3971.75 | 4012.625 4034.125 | 0.84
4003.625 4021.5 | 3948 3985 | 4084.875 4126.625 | -3.52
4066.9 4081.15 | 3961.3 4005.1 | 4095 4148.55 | -1.09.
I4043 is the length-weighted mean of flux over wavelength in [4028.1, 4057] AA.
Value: 11.4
